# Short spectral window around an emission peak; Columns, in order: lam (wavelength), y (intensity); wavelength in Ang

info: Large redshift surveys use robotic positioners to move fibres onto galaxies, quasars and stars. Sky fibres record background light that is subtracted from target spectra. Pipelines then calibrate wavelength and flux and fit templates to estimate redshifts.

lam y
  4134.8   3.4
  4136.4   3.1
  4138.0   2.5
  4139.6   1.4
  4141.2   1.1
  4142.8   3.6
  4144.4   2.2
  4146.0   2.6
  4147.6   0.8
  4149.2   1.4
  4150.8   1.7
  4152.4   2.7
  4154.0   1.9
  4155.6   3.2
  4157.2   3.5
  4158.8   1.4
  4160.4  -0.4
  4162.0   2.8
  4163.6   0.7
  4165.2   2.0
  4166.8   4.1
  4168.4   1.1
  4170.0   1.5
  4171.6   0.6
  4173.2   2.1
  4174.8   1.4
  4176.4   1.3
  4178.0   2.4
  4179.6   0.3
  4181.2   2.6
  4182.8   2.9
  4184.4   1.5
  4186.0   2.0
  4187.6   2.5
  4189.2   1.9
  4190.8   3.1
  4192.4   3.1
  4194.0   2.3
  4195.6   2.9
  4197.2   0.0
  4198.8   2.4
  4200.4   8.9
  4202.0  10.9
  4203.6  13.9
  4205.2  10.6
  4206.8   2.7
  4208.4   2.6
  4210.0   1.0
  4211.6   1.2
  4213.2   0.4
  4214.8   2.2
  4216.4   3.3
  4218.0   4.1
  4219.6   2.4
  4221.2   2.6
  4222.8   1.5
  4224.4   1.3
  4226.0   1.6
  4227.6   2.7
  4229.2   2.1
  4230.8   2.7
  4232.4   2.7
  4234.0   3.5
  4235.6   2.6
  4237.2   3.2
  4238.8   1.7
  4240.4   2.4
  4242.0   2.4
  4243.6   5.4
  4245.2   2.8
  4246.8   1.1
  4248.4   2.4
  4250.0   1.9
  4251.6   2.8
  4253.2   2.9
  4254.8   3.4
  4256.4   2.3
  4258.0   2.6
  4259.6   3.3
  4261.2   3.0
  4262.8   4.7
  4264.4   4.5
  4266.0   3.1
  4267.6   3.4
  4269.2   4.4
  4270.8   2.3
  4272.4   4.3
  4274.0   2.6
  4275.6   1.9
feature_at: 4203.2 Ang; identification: [O II]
